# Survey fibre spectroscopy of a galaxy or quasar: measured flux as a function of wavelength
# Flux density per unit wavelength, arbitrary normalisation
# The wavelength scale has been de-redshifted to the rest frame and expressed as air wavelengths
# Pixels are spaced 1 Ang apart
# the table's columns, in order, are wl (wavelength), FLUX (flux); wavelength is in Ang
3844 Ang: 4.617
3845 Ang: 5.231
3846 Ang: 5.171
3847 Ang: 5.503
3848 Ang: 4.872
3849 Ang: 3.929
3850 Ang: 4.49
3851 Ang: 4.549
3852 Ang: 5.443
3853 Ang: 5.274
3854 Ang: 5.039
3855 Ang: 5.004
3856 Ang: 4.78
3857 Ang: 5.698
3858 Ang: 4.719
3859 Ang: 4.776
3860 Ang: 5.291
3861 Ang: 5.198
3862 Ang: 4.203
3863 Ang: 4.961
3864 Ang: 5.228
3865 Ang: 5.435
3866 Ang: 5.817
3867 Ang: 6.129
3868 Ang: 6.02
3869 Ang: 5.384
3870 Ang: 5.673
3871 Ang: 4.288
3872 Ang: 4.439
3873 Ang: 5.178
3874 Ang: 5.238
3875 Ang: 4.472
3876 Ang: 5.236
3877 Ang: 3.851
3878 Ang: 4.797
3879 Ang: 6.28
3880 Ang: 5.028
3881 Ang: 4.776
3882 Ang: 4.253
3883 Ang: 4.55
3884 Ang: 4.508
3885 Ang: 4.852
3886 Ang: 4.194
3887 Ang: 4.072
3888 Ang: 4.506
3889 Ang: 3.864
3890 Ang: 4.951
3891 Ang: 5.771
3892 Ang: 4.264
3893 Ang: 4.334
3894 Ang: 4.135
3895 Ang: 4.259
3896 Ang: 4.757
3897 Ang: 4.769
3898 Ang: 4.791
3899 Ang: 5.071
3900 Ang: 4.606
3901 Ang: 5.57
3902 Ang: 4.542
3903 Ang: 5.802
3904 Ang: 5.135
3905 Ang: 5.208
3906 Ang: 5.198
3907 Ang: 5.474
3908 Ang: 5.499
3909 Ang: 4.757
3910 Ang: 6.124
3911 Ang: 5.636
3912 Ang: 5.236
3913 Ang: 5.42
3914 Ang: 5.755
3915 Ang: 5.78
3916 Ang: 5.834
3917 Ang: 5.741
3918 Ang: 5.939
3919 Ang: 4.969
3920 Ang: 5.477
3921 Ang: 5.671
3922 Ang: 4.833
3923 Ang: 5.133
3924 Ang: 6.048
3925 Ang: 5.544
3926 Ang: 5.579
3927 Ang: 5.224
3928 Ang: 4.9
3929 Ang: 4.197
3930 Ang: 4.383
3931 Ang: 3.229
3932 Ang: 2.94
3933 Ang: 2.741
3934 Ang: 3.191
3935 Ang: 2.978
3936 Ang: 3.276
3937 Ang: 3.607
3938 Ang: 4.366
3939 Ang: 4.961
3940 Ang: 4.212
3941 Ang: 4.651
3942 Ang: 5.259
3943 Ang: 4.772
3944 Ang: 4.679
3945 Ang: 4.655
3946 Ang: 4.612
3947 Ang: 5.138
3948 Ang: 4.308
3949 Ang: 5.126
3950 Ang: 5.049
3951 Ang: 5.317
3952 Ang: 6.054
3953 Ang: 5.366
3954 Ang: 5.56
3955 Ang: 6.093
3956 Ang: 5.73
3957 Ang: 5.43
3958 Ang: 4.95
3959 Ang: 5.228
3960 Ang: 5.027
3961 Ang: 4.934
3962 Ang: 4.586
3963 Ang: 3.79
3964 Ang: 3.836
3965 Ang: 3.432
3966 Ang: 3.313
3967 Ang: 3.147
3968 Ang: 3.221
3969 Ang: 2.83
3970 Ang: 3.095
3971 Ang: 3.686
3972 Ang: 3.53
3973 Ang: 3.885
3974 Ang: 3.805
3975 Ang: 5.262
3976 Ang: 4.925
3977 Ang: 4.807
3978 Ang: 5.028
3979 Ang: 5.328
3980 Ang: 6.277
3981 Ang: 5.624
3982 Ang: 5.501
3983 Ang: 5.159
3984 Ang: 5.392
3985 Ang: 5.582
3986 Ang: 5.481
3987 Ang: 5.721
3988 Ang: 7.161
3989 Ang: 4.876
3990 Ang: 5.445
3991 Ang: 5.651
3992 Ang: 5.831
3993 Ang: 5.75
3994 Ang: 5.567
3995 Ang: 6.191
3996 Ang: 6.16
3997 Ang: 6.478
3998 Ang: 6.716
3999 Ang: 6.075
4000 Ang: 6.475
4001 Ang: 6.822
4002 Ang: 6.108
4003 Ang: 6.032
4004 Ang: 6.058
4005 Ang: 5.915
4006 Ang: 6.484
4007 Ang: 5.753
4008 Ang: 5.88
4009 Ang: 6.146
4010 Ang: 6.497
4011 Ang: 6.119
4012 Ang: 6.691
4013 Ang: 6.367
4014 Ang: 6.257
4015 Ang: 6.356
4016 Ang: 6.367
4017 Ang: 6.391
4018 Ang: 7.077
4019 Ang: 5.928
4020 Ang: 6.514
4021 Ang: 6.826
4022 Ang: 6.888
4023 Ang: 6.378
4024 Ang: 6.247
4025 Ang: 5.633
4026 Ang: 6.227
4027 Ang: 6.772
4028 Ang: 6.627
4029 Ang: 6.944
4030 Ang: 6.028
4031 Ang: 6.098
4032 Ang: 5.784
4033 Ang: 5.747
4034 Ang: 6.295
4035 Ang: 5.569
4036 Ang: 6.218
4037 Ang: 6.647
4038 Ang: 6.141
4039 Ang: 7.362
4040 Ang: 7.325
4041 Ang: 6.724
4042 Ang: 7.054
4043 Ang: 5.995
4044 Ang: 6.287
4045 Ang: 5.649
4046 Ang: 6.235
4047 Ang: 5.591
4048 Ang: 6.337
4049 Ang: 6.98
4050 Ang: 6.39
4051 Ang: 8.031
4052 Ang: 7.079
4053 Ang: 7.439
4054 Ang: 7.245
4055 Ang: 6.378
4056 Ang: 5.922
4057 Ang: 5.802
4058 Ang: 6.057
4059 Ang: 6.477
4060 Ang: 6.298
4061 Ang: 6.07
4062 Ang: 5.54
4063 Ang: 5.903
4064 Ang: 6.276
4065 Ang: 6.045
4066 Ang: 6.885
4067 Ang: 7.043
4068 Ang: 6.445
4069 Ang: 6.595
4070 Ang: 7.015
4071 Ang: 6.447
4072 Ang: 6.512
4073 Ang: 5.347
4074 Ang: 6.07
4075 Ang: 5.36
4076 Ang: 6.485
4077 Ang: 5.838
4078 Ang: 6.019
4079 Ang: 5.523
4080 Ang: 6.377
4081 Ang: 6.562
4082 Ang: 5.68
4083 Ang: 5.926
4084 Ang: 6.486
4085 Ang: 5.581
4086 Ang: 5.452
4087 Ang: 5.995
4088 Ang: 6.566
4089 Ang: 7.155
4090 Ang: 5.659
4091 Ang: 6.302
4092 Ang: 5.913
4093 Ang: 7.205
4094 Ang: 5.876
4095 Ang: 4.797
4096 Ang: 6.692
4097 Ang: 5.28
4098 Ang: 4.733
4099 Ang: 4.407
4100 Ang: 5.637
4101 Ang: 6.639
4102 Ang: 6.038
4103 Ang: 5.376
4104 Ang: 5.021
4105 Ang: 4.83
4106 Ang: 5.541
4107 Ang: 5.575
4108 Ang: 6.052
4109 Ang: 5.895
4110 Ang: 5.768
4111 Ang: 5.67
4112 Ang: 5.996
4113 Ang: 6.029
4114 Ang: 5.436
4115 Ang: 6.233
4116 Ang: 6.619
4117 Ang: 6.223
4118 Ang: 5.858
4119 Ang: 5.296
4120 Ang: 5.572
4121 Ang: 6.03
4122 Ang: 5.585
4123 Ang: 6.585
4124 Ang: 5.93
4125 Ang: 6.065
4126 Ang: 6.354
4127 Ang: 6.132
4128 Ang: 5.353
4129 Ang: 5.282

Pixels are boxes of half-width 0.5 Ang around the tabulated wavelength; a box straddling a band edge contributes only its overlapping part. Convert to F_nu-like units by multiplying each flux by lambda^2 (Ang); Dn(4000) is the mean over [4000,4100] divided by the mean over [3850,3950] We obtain 1.38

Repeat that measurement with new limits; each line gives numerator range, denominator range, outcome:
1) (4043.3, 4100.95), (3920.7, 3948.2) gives 1.48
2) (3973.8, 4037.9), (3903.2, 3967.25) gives 1.29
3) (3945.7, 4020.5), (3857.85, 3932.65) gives 1.13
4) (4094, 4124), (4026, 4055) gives 0.91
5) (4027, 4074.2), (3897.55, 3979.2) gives 1.43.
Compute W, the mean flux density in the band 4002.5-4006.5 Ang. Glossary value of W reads 6.12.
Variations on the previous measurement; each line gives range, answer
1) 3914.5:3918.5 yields 5.82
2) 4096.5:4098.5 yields 5.01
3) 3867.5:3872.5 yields 5.16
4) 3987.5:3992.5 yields 5.79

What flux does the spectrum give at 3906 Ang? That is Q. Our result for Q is 5.198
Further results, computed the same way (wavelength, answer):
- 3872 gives 4.439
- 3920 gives 5.477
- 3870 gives 5.673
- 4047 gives 5.591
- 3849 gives 3.929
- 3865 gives 5.435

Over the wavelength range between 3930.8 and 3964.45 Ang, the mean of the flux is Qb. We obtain 4.59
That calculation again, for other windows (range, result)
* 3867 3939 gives 4.86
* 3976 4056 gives 6.21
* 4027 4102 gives 6.23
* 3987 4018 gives 6.16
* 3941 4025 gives 5.42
